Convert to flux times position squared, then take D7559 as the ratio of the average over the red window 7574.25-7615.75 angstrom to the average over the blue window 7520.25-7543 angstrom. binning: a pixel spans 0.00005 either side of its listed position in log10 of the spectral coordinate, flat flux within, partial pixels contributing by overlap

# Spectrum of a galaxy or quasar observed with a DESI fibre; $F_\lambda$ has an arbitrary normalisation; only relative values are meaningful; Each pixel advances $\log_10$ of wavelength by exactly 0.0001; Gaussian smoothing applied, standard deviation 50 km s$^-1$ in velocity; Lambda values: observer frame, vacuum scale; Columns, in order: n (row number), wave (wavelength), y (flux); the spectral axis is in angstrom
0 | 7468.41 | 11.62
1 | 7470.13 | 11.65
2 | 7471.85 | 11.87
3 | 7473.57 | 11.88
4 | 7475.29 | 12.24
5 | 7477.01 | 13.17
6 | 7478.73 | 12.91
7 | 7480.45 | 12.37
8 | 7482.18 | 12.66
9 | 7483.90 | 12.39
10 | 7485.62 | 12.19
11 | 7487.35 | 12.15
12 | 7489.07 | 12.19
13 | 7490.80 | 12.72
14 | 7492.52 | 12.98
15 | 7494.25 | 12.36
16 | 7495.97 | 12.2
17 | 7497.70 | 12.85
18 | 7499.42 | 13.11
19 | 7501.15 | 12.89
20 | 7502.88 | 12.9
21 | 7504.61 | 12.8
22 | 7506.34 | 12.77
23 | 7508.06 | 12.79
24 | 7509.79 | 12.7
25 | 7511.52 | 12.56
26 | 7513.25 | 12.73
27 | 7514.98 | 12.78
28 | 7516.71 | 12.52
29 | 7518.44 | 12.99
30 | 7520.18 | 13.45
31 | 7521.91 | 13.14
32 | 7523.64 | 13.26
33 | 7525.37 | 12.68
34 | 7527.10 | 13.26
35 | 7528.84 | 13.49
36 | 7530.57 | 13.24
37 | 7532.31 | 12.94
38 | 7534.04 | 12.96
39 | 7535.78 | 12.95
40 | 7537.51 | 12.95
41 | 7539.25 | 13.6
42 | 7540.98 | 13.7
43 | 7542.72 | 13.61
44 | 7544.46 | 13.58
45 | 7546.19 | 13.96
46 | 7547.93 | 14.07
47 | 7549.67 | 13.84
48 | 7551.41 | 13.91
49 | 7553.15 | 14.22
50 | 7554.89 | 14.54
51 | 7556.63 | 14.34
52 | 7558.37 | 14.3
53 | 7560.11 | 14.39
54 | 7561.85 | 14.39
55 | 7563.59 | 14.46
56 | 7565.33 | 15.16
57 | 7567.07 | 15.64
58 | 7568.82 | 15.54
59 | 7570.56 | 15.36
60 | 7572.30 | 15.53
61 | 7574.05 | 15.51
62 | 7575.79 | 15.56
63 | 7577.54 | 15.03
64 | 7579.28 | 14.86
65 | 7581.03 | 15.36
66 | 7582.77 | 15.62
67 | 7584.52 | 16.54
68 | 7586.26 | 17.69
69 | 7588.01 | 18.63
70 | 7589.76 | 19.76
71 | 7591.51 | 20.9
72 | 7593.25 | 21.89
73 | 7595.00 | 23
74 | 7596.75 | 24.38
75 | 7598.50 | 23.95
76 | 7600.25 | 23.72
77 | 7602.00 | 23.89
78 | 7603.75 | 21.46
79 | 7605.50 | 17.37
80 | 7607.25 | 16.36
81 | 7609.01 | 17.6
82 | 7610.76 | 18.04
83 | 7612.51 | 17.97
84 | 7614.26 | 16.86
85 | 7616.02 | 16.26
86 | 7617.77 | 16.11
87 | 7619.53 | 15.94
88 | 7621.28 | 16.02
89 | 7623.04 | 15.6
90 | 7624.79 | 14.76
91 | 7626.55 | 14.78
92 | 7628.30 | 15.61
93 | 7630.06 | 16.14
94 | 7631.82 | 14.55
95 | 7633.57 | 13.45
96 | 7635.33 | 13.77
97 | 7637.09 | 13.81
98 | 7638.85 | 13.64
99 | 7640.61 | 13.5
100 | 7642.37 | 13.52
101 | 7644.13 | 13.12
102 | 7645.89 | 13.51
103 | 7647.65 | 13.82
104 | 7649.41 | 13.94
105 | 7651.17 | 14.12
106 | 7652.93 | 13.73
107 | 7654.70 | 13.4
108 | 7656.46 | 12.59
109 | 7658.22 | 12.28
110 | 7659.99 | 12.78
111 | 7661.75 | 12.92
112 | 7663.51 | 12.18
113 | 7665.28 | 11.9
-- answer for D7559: 1.5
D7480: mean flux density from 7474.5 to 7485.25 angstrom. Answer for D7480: 12.6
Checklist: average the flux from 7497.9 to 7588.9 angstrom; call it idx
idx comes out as 14.1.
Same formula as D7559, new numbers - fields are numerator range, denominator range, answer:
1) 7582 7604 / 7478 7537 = 1.67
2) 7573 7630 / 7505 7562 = 1.37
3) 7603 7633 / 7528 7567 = 1.21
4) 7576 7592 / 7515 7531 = 1.32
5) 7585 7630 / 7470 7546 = 1.49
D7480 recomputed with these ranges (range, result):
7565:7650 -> 16.8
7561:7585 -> 15.3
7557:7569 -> 14.8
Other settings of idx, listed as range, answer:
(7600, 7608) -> 20.4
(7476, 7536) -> 12.8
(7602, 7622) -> 17.6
